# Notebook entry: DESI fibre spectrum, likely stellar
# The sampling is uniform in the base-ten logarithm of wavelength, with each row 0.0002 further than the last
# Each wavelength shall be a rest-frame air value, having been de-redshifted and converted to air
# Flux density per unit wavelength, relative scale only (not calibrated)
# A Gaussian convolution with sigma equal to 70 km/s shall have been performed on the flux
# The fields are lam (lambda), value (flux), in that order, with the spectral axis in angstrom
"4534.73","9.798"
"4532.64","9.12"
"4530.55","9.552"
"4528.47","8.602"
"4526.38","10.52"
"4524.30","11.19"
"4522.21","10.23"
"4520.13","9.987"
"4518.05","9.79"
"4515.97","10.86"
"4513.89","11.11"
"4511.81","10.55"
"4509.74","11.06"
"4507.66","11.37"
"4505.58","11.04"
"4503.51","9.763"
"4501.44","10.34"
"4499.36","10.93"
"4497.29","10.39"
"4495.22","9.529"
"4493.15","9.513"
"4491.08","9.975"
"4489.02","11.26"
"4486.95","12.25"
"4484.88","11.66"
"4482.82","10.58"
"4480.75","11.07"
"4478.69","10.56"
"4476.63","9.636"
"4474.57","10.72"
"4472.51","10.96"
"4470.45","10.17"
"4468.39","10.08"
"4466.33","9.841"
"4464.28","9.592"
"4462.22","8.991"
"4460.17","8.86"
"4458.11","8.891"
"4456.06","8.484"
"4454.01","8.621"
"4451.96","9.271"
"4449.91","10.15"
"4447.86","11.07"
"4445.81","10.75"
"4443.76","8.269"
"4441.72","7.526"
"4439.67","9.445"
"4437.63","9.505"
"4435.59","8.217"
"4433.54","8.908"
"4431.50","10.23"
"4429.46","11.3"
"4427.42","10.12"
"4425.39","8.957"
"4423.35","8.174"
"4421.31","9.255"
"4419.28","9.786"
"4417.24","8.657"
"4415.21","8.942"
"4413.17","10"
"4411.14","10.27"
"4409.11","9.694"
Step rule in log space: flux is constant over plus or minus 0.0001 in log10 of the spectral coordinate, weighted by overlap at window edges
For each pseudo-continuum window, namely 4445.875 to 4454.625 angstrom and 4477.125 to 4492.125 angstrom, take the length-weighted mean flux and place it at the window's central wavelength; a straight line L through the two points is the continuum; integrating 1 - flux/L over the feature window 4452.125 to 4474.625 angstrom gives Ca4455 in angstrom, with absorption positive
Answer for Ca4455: 1.8 angstrom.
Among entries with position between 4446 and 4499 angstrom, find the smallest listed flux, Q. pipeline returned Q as 8.484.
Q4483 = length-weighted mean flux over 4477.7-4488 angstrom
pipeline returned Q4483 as 11.2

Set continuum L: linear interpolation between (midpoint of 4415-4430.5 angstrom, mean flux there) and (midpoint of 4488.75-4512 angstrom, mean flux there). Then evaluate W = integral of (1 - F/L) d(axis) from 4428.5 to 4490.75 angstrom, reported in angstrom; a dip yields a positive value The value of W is 0.2 angstrom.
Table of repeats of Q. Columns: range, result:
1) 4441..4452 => 7.526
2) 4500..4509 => 9.763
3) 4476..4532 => 8.602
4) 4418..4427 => 8.174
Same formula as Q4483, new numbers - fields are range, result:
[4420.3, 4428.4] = 9.12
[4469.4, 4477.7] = 10.4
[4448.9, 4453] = 9.71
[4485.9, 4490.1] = 11.7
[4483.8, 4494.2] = 10.9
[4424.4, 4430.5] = 10.1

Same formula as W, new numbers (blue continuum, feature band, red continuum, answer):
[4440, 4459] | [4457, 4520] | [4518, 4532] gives -4.9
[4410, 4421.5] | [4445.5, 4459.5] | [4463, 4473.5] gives 0.5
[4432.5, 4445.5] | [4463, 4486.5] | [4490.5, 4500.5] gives -2.2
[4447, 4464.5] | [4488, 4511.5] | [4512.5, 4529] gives -1.1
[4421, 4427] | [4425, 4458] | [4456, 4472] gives -1.0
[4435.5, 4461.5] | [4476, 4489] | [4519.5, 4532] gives -2.0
